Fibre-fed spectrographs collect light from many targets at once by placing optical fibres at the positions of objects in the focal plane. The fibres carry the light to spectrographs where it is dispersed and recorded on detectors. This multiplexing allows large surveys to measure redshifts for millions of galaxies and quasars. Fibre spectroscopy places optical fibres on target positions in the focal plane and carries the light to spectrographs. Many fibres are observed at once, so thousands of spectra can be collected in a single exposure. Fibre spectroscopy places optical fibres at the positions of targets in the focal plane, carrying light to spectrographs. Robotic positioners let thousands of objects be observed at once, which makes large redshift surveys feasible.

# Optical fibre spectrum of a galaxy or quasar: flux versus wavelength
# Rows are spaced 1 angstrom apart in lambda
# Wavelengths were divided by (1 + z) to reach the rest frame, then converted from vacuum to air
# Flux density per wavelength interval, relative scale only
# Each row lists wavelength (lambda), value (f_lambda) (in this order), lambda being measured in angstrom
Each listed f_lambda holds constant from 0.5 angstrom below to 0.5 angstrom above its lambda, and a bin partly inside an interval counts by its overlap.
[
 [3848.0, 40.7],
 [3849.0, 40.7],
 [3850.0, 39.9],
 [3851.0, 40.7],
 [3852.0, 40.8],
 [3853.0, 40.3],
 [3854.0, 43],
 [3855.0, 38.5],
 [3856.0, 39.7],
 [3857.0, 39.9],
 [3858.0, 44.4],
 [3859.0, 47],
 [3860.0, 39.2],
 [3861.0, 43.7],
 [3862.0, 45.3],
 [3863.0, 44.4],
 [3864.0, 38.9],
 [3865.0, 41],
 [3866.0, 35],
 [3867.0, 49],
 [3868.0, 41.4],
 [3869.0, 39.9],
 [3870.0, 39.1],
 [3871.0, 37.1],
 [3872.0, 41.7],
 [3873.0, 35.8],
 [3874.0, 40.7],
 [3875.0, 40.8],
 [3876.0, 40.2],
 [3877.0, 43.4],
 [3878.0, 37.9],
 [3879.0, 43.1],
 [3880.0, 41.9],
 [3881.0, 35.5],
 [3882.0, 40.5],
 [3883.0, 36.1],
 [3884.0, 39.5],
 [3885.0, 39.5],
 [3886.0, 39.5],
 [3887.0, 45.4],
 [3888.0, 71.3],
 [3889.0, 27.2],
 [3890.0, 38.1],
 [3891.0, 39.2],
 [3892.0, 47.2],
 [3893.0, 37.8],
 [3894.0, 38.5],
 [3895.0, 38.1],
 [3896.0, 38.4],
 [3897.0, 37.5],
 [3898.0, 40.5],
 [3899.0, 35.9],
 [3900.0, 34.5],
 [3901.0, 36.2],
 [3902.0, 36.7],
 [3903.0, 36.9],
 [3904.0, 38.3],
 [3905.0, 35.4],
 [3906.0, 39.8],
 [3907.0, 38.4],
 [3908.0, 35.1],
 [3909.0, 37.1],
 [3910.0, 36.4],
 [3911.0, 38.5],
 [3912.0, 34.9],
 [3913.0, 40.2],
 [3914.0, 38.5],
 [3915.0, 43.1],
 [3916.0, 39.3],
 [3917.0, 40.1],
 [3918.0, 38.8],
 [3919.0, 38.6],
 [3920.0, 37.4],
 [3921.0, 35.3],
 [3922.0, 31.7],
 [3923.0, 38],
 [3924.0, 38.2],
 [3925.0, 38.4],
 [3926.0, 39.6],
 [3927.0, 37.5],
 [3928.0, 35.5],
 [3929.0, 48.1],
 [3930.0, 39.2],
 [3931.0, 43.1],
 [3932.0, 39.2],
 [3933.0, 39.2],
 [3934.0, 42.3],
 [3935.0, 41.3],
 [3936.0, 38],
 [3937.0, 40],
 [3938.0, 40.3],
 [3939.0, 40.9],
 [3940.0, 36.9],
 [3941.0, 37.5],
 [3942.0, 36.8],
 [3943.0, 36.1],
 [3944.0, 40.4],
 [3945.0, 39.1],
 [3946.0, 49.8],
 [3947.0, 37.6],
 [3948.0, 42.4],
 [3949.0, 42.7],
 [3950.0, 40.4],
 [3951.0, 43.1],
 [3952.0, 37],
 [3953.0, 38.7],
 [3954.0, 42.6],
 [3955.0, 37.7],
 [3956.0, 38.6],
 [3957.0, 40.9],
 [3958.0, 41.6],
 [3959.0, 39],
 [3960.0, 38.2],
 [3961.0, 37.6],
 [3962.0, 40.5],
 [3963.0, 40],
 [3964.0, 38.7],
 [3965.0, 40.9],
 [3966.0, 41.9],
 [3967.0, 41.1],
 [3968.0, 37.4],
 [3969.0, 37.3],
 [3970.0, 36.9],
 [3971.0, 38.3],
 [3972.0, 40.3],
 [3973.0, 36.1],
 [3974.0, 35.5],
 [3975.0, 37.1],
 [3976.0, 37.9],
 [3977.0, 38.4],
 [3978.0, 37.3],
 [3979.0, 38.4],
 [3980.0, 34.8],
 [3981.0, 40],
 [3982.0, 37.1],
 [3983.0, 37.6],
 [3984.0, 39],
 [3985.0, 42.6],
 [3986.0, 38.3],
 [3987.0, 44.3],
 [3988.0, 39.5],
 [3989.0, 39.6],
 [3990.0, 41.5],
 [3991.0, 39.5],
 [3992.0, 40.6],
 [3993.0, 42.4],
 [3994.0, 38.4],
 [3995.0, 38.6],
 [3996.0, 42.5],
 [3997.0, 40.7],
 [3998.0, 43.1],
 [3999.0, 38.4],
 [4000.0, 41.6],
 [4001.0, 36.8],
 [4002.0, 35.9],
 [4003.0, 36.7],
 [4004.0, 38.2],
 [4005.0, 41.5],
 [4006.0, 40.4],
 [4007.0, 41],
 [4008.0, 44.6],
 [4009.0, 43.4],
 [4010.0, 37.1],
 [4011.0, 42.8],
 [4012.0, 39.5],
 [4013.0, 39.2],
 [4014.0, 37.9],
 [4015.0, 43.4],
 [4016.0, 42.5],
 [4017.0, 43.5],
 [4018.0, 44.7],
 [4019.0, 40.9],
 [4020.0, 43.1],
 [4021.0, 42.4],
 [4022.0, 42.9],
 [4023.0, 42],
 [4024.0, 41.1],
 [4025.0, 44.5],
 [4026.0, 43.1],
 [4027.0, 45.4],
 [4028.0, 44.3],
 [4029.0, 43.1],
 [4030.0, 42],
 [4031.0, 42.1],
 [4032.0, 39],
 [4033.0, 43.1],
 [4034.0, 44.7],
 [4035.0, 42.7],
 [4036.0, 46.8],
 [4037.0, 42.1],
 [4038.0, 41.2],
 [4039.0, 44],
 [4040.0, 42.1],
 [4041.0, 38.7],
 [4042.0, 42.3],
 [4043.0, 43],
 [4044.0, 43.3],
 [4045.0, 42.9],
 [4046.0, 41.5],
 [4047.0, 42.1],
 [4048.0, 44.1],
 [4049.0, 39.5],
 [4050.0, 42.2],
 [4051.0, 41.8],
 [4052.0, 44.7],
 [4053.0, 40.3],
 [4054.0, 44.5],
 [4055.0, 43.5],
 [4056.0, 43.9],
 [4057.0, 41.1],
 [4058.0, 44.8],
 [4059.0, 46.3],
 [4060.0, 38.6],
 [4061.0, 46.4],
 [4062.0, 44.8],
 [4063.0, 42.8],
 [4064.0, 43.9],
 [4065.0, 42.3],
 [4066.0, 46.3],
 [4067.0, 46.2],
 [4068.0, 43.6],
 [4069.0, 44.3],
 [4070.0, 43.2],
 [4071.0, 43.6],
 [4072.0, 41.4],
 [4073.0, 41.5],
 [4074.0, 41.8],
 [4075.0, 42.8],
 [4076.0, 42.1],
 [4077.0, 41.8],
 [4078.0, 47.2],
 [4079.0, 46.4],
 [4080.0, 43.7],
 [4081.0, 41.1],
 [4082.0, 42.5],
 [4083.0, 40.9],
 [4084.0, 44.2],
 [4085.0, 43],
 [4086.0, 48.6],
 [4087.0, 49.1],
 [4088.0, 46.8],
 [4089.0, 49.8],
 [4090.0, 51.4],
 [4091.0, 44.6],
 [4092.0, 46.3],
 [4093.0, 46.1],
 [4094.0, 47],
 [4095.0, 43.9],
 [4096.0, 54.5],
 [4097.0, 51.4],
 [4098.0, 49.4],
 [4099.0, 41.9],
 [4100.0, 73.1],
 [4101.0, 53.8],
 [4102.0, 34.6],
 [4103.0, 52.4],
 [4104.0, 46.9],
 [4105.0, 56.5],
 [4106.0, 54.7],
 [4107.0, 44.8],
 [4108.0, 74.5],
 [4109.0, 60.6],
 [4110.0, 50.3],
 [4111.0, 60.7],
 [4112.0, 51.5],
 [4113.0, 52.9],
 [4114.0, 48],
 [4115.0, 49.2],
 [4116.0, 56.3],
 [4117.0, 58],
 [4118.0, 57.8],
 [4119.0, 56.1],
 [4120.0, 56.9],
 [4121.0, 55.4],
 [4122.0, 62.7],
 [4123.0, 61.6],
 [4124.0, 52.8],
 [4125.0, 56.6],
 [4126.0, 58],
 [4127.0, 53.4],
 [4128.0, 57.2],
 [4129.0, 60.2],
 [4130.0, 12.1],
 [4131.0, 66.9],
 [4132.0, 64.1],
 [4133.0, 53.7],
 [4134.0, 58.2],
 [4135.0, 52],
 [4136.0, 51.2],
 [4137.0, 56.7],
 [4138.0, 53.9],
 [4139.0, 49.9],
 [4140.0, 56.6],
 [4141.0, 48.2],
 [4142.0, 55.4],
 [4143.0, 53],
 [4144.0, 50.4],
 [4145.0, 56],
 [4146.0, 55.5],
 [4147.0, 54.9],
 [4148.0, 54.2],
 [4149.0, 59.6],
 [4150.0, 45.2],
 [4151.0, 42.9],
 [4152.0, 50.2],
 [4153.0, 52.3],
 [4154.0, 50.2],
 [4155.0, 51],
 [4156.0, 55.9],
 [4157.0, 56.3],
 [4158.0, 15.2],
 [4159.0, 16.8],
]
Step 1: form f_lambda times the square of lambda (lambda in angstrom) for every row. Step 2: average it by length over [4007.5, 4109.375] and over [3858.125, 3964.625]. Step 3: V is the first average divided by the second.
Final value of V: 1.2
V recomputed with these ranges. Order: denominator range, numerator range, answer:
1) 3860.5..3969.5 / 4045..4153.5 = 1.36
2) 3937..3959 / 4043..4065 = 1.13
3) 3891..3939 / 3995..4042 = 1.14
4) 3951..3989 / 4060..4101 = 1.24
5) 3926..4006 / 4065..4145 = 1.37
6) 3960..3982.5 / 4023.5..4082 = 1.17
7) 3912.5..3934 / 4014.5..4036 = 1.16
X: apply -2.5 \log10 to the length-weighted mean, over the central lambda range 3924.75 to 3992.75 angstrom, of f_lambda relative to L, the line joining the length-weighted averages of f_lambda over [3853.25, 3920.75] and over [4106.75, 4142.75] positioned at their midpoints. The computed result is 0.13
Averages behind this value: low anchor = 39.9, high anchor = 54.9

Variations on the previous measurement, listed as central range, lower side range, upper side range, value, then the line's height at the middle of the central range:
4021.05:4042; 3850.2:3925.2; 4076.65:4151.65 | 0.11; 47.3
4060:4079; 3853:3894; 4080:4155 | 0.15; 49.9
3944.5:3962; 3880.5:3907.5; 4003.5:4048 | 0.01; 40.6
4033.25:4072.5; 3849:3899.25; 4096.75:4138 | 0.18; 50.7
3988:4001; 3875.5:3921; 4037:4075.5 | 0.03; 41.5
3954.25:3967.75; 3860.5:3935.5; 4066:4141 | 0.08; 42.9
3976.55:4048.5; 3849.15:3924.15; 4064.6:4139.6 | 0.12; 45.9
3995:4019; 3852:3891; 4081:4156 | 0.16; 47.2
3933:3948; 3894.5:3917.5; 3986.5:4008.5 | -0.03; 38.7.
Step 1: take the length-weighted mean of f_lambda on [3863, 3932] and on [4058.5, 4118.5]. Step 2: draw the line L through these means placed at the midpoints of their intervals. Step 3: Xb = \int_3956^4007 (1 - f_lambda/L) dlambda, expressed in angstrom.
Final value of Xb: 4.6 angstrom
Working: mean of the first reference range 39.3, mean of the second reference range 48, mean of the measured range 39.2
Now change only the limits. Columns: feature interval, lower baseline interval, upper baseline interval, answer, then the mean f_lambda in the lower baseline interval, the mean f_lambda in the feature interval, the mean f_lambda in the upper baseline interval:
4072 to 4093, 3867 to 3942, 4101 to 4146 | 2.70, 39.3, 44.7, 54.1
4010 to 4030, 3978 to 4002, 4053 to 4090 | -0.48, 39.7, 42.3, 44.1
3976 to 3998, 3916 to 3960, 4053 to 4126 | 1.47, 39.5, 39.6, 48.6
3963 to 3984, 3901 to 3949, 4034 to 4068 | 1.18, 38.9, 38.2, 43.1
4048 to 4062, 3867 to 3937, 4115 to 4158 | 1.61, 39.3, 43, 53.5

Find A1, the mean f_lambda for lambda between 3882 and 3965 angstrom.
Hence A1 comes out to 39.3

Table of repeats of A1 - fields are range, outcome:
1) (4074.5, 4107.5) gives 47.4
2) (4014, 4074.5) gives 42.9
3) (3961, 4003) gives 39.1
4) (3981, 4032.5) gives 41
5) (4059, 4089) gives 44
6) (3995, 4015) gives 40.1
